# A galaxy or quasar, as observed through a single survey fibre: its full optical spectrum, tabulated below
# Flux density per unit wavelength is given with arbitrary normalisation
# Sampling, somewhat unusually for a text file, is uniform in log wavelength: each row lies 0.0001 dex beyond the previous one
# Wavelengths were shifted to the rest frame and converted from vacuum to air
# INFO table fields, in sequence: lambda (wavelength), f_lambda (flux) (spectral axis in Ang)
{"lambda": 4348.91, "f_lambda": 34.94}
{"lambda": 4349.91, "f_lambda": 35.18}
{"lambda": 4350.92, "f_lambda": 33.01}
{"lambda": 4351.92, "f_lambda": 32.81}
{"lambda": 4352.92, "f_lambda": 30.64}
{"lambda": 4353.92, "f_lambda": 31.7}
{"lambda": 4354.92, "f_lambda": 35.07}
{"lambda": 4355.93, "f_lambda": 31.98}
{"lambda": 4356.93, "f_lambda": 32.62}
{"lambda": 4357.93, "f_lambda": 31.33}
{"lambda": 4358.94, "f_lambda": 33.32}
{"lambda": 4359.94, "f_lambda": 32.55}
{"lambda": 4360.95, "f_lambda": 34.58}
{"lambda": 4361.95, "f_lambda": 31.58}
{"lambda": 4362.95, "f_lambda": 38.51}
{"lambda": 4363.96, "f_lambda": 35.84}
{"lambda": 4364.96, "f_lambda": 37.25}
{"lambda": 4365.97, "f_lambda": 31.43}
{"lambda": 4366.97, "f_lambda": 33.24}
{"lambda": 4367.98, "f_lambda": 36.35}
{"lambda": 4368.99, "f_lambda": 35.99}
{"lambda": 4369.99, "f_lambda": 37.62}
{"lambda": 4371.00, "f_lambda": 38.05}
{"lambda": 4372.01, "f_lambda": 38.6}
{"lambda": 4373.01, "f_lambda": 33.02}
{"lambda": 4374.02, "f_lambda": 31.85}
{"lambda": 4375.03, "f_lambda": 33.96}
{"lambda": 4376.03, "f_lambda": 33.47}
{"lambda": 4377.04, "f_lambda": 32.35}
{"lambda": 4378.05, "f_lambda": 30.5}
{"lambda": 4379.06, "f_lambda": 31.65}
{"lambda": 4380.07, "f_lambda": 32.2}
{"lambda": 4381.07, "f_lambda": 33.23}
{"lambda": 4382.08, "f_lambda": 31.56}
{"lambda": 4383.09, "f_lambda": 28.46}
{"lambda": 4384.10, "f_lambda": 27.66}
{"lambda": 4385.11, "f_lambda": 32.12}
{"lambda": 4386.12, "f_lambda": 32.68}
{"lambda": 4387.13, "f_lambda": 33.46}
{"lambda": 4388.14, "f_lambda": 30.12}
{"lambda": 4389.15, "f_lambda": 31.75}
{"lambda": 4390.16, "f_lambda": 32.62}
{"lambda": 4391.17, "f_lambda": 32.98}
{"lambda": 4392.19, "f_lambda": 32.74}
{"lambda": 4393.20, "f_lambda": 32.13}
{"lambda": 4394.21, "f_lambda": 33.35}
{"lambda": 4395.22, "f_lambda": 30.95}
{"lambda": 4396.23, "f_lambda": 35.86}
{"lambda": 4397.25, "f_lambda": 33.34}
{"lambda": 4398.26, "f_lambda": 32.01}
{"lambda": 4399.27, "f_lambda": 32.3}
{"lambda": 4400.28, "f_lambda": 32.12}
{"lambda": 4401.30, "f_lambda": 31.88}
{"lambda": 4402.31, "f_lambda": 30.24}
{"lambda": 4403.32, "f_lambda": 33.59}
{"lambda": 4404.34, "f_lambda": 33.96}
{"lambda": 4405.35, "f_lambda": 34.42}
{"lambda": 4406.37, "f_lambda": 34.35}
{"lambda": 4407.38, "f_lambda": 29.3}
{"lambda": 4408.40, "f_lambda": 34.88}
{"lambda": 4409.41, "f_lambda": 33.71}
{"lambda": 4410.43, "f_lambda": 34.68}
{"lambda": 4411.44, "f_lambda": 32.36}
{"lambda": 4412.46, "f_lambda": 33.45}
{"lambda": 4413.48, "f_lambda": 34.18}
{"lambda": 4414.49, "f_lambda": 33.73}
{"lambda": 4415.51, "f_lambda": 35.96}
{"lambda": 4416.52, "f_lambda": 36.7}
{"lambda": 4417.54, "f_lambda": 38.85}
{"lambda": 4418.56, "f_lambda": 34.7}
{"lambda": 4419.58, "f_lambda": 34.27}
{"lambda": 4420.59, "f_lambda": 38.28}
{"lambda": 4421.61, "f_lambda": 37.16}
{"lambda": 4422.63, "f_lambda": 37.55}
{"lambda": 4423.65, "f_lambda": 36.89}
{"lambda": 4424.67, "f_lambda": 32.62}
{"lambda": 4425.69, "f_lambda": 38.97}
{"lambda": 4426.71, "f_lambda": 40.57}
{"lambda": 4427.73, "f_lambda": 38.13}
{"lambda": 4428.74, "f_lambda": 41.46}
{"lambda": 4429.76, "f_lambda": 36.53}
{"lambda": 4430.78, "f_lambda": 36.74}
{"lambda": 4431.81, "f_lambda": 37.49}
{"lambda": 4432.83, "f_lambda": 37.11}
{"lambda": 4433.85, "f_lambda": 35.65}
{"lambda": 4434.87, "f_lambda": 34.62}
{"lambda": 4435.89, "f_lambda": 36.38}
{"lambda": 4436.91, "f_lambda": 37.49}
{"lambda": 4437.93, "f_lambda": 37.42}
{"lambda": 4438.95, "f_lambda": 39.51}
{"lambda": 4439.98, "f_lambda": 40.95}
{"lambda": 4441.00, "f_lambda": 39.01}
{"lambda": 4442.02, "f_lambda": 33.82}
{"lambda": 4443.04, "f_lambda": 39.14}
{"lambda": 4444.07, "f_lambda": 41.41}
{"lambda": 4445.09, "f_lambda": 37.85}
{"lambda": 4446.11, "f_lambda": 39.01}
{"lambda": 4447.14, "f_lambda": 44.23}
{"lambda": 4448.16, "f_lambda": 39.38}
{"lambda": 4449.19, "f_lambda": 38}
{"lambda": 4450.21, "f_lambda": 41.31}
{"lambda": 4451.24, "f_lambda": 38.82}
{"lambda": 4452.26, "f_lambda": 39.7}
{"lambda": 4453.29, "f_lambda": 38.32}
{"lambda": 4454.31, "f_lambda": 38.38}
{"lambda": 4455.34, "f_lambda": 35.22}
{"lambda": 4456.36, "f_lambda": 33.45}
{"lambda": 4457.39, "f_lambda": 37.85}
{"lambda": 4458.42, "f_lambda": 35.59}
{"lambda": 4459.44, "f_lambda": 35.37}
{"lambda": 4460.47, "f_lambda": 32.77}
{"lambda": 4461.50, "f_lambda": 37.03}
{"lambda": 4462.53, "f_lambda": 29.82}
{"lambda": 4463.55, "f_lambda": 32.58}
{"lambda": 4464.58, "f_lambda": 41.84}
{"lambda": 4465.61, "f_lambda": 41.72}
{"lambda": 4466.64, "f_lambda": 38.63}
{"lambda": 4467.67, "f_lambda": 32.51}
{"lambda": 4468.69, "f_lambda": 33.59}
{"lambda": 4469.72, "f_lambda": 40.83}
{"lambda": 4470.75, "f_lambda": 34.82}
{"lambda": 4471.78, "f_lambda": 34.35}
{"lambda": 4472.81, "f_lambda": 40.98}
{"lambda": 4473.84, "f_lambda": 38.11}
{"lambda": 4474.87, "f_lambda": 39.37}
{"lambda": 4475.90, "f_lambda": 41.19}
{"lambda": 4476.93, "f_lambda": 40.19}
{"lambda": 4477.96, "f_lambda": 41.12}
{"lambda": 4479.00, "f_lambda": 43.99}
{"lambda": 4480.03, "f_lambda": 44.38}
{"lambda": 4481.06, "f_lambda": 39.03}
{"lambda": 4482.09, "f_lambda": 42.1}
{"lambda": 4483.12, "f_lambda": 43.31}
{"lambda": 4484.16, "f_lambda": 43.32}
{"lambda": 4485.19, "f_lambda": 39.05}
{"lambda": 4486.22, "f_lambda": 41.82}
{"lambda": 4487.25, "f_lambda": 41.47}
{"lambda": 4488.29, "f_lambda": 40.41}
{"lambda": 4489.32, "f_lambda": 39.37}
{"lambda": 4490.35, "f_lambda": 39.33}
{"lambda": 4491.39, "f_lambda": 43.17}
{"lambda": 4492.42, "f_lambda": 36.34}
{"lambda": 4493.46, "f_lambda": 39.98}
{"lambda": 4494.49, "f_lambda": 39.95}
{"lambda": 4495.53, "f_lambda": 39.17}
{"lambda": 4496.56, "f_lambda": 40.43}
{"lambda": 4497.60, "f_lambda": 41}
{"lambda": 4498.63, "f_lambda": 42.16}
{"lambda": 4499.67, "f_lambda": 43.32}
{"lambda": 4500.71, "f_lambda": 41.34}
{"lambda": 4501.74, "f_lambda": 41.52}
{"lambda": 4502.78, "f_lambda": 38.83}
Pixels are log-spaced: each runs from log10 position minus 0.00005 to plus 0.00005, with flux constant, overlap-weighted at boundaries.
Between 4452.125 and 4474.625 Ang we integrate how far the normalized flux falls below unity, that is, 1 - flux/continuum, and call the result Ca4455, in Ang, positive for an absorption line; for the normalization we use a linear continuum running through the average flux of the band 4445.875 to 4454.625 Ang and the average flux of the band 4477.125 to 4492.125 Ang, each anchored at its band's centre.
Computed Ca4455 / 2.2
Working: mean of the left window 39.7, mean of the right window 41.5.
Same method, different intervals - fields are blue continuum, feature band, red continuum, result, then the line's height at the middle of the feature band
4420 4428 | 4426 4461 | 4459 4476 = -0.74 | 37.1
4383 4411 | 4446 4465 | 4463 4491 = 0.21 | 37.7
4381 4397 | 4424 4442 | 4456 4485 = -1.14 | 35.3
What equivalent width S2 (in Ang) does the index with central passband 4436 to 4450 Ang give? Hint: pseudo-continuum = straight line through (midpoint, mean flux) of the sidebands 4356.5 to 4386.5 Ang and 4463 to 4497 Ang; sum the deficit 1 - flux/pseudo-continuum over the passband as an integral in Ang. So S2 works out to -0.5 Ang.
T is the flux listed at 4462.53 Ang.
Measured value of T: 29.82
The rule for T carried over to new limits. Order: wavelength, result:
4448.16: 39.38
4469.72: 40.83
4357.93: 31.33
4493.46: 39.98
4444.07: 41.41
